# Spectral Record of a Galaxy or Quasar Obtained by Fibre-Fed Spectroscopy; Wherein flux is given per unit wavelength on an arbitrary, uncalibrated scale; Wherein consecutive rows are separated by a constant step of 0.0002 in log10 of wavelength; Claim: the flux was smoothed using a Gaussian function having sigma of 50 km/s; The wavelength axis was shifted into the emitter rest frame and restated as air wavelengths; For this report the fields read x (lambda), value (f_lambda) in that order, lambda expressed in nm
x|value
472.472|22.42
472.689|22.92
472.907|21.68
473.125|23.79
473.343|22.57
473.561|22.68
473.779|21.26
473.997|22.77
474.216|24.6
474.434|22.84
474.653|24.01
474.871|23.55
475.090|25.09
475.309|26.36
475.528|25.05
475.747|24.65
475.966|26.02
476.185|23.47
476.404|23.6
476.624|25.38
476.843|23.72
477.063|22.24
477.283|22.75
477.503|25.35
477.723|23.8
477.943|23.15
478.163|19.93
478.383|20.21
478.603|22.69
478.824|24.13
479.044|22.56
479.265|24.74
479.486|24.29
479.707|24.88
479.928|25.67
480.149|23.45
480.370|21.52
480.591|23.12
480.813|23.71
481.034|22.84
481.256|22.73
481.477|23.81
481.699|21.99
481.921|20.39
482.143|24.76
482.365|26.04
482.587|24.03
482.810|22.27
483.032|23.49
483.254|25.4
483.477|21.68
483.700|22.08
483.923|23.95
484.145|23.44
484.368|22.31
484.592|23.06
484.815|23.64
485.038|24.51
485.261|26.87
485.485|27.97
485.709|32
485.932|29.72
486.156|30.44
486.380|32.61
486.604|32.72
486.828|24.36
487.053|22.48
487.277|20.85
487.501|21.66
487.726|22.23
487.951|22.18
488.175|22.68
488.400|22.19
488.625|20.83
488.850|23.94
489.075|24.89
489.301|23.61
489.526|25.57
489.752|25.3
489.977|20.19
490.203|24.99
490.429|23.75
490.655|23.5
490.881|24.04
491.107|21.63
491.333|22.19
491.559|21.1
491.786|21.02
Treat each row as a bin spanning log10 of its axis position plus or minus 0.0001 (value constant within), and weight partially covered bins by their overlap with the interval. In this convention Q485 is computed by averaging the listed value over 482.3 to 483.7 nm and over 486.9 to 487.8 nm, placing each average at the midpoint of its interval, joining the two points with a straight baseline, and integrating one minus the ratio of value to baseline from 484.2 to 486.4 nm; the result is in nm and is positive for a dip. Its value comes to -0.42 nm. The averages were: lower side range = 23.6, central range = 27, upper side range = 21.9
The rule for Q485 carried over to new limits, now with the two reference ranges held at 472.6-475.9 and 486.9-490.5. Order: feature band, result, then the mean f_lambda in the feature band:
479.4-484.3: -0.03 nm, 23.4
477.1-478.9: 0.06 nm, 22.7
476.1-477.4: 0.00 nm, 23.5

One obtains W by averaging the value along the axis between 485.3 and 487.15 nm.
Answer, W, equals 29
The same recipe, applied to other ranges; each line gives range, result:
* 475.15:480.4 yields 23.8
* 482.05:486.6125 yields 25.7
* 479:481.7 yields 23.6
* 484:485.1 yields 23.4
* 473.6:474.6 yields 22.9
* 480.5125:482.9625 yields 23.2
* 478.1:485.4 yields 23.4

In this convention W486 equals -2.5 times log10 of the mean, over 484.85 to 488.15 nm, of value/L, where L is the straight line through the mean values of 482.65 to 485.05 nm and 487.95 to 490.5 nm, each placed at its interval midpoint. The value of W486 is -0.13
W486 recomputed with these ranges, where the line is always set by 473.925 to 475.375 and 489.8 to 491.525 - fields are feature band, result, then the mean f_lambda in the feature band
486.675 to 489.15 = 0.02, 22.7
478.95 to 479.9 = -0.02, 24.3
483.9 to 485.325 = -0.02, 23.9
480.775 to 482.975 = 0.02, 23.3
